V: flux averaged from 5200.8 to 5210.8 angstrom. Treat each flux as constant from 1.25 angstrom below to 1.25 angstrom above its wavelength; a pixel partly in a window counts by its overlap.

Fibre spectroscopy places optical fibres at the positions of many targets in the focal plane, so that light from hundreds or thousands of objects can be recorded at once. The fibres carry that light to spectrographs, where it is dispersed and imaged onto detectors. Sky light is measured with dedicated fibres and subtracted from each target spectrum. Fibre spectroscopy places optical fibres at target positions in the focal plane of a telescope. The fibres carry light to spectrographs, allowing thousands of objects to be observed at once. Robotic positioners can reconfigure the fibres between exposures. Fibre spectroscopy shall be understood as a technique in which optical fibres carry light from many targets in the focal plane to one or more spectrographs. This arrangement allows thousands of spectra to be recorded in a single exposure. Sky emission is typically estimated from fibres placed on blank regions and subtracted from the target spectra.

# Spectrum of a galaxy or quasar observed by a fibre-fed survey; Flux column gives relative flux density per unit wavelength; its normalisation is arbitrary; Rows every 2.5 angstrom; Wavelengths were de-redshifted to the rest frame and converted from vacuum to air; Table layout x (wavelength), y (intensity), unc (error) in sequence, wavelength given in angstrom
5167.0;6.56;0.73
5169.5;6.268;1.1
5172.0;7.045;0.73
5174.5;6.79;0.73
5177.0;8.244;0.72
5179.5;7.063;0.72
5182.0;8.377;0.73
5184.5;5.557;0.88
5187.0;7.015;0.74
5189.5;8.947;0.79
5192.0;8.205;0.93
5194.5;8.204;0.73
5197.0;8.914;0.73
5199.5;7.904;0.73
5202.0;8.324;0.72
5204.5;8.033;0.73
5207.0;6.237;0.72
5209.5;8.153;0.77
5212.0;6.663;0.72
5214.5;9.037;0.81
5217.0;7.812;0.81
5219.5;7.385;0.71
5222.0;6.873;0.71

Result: 7.68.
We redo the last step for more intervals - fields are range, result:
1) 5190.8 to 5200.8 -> 8.31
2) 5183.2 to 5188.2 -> 6.3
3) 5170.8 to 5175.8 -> 6.93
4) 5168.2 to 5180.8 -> 7.09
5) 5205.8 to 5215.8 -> 7.53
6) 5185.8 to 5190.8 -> 7.99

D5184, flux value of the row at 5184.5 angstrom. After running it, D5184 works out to 5.557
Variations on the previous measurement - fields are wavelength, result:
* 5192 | 8.205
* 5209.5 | 8.153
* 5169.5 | 6.268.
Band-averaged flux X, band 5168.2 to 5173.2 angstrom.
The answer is 6.65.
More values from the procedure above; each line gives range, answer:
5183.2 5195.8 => 7.59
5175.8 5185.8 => 7.3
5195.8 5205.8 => 8.28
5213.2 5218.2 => 8.41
